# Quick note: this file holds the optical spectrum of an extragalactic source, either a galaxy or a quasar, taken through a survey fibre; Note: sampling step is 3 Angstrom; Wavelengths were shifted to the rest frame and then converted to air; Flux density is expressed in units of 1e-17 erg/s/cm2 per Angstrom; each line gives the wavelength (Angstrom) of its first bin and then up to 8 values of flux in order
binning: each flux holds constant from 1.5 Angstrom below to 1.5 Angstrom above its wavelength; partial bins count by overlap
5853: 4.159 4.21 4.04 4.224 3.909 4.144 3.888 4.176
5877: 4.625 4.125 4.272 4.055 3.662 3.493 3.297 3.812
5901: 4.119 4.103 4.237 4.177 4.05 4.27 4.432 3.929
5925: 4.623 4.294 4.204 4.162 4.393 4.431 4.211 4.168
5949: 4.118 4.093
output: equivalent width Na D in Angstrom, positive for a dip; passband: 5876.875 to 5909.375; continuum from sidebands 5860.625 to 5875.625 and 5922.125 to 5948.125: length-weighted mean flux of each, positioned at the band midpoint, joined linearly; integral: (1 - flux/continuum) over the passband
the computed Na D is 1.5 Angstrom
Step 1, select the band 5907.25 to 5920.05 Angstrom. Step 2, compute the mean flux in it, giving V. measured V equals 4.23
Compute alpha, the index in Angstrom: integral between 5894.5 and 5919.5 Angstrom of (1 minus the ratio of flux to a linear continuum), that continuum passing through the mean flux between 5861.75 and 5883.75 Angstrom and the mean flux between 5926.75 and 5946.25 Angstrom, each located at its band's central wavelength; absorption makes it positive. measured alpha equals 0.90 Angstrom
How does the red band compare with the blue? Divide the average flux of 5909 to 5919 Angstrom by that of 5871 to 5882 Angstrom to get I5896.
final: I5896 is 0.99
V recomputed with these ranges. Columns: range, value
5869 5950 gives 4.12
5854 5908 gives 4.02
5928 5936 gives 4.22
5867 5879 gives 4.21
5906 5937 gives 4.25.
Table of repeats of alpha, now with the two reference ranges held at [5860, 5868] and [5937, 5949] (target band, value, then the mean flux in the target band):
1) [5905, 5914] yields 0.1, 4.16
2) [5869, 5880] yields -0.3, 4.21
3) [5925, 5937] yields -0.2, 4.29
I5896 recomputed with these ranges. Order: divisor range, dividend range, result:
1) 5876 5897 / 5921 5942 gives 1.10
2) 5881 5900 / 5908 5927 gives 1.12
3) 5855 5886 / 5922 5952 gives 1.03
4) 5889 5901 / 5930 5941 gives 1.19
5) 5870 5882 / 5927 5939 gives 1.01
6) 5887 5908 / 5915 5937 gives 1.12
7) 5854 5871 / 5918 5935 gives 1.05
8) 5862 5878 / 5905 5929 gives 1.03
